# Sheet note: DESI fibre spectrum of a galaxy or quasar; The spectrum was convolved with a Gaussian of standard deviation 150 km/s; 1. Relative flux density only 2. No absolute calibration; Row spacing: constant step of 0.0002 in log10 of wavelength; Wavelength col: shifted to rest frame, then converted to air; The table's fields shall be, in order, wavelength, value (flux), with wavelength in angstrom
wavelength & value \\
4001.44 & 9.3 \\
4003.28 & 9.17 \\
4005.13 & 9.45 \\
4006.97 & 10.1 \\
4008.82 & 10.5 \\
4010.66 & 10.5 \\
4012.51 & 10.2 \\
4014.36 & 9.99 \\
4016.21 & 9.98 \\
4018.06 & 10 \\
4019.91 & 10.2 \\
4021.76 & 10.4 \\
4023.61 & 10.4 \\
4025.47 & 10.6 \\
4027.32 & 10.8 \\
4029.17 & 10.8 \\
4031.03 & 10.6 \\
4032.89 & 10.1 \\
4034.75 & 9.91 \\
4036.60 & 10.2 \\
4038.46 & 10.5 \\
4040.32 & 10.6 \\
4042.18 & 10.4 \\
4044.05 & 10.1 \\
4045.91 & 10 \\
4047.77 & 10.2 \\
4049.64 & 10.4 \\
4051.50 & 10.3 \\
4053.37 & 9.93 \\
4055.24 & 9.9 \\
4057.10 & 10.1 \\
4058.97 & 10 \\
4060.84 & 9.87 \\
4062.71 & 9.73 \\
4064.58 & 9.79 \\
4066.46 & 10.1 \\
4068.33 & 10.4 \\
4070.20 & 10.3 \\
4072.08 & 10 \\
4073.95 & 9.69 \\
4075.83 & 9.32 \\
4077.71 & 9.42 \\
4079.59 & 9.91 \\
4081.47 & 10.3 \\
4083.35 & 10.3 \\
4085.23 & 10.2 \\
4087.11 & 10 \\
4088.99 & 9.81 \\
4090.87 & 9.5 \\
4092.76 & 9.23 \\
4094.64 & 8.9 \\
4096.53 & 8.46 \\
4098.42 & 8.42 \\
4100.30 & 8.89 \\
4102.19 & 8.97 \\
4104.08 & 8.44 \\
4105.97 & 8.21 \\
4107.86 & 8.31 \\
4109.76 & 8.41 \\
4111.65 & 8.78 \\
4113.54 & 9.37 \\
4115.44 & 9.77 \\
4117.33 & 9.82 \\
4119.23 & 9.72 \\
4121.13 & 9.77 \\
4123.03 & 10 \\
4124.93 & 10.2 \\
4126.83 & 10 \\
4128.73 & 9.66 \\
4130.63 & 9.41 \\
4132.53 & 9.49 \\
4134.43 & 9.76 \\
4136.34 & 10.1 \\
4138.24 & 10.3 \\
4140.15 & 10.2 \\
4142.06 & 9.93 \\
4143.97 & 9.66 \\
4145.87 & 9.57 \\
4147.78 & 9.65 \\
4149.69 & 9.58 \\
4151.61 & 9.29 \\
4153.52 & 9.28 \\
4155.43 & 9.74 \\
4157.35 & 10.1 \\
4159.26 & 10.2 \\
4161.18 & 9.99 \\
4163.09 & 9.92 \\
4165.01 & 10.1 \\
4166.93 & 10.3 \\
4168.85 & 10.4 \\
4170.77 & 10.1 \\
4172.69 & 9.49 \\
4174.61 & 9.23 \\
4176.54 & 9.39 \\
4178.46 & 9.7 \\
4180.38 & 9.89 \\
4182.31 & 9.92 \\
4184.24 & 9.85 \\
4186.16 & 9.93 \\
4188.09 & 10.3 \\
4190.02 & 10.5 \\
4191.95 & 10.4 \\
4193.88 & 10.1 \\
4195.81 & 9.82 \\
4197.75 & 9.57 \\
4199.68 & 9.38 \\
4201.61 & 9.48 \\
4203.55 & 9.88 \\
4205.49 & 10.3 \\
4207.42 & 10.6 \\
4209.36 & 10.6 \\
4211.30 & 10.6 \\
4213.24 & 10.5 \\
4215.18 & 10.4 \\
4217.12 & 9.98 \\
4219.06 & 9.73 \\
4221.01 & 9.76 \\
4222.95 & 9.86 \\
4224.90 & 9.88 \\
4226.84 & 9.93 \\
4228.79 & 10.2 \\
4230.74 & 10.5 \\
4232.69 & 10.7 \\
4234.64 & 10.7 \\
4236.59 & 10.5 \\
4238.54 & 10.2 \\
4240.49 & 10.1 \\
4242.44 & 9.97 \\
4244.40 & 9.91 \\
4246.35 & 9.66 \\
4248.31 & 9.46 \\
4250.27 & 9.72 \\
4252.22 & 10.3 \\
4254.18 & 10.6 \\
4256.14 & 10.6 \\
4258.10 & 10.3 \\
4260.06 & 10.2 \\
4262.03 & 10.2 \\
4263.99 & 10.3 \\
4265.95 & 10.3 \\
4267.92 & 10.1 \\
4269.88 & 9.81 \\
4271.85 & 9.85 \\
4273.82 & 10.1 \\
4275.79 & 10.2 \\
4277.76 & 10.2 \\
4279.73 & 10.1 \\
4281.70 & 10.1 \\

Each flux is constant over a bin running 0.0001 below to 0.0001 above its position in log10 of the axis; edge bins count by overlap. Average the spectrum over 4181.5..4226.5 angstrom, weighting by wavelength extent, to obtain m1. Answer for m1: 10.1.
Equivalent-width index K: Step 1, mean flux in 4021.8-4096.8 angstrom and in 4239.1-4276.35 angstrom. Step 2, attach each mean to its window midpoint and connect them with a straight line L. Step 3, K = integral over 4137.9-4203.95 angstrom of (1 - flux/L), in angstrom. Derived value 1.4 angstrom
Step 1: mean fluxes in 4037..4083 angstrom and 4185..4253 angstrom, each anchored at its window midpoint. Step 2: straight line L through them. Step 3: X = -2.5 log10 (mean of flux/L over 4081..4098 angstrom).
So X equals 0.05 mag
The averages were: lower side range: 10.1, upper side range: 10.1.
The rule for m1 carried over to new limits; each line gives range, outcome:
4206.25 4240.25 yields 10.3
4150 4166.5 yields 9.83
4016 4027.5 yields 10.3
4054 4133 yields 9.55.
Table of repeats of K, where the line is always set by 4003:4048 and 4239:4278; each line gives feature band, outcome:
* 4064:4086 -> 0.5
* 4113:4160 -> 1.8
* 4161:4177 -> 0.4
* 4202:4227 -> -0.1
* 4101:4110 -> 1.5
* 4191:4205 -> 0.4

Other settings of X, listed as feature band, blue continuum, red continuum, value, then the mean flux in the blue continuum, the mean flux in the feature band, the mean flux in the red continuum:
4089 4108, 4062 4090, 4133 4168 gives 0.13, 9.95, 8.81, 9.87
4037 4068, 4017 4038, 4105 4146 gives 0.00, 10.4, 10.1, 9.57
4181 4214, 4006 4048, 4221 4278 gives 0.01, 10.3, 10.1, 10.1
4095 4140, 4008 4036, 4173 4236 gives 0.10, 10.3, 9.33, 10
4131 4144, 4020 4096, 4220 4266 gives 0.02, 10.1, 9.91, 10.2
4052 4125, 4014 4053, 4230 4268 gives 0.08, 10.3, 9.54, 10.2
